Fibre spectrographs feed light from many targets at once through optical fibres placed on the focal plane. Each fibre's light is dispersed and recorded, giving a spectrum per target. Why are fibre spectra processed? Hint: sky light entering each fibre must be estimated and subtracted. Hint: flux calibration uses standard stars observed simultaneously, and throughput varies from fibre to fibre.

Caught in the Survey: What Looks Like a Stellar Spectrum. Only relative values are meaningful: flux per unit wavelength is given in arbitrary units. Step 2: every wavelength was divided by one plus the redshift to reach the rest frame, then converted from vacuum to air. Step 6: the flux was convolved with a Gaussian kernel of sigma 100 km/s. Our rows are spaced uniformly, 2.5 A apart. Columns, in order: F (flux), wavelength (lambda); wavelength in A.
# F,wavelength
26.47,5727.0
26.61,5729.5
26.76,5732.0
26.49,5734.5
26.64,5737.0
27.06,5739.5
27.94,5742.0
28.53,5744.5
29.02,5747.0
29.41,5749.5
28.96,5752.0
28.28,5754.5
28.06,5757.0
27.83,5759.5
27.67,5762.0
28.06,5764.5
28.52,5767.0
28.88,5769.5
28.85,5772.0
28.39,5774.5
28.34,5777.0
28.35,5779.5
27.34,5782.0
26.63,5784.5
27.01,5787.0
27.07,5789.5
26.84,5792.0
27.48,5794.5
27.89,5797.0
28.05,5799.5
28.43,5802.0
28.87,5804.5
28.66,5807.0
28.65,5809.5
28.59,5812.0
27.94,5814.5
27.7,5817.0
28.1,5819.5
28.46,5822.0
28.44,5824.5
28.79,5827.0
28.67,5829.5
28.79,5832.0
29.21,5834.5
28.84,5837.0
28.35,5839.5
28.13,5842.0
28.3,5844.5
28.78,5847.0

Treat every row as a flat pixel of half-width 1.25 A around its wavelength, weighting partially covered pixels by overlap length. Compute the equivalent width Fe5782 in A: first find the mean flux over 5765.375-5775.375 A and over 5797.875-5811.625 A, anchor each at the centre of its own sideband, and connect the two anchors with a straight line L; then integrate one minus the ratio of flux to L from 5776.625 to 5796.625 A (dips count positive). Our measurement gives 0.9 A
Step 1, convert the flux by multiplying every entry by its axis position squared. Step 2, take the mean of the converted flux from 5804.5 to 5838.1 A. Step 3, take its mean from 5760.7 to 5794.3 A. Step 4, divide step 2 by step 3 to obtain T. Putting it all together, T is 1.04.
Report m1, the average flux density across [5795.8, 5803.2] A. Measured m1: 28.1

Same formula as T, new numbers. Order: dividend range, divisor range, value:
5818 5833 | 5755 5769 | 1.04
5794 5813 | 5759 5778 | 1.01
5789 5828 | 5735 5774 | 1.02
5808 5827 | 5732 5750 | 1.05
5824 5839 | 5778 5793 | 1.07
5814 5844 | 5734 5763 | 1.04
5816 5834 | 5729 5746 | 1.08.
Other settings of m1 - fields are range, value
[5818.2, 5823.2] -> 28.3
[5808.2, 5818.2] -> 28.2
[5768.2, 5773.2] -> 28.9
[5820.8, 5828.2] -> 28.6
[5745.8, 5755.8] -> 28.9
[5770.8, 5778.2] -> 28.5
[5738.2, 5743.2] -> 27.5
